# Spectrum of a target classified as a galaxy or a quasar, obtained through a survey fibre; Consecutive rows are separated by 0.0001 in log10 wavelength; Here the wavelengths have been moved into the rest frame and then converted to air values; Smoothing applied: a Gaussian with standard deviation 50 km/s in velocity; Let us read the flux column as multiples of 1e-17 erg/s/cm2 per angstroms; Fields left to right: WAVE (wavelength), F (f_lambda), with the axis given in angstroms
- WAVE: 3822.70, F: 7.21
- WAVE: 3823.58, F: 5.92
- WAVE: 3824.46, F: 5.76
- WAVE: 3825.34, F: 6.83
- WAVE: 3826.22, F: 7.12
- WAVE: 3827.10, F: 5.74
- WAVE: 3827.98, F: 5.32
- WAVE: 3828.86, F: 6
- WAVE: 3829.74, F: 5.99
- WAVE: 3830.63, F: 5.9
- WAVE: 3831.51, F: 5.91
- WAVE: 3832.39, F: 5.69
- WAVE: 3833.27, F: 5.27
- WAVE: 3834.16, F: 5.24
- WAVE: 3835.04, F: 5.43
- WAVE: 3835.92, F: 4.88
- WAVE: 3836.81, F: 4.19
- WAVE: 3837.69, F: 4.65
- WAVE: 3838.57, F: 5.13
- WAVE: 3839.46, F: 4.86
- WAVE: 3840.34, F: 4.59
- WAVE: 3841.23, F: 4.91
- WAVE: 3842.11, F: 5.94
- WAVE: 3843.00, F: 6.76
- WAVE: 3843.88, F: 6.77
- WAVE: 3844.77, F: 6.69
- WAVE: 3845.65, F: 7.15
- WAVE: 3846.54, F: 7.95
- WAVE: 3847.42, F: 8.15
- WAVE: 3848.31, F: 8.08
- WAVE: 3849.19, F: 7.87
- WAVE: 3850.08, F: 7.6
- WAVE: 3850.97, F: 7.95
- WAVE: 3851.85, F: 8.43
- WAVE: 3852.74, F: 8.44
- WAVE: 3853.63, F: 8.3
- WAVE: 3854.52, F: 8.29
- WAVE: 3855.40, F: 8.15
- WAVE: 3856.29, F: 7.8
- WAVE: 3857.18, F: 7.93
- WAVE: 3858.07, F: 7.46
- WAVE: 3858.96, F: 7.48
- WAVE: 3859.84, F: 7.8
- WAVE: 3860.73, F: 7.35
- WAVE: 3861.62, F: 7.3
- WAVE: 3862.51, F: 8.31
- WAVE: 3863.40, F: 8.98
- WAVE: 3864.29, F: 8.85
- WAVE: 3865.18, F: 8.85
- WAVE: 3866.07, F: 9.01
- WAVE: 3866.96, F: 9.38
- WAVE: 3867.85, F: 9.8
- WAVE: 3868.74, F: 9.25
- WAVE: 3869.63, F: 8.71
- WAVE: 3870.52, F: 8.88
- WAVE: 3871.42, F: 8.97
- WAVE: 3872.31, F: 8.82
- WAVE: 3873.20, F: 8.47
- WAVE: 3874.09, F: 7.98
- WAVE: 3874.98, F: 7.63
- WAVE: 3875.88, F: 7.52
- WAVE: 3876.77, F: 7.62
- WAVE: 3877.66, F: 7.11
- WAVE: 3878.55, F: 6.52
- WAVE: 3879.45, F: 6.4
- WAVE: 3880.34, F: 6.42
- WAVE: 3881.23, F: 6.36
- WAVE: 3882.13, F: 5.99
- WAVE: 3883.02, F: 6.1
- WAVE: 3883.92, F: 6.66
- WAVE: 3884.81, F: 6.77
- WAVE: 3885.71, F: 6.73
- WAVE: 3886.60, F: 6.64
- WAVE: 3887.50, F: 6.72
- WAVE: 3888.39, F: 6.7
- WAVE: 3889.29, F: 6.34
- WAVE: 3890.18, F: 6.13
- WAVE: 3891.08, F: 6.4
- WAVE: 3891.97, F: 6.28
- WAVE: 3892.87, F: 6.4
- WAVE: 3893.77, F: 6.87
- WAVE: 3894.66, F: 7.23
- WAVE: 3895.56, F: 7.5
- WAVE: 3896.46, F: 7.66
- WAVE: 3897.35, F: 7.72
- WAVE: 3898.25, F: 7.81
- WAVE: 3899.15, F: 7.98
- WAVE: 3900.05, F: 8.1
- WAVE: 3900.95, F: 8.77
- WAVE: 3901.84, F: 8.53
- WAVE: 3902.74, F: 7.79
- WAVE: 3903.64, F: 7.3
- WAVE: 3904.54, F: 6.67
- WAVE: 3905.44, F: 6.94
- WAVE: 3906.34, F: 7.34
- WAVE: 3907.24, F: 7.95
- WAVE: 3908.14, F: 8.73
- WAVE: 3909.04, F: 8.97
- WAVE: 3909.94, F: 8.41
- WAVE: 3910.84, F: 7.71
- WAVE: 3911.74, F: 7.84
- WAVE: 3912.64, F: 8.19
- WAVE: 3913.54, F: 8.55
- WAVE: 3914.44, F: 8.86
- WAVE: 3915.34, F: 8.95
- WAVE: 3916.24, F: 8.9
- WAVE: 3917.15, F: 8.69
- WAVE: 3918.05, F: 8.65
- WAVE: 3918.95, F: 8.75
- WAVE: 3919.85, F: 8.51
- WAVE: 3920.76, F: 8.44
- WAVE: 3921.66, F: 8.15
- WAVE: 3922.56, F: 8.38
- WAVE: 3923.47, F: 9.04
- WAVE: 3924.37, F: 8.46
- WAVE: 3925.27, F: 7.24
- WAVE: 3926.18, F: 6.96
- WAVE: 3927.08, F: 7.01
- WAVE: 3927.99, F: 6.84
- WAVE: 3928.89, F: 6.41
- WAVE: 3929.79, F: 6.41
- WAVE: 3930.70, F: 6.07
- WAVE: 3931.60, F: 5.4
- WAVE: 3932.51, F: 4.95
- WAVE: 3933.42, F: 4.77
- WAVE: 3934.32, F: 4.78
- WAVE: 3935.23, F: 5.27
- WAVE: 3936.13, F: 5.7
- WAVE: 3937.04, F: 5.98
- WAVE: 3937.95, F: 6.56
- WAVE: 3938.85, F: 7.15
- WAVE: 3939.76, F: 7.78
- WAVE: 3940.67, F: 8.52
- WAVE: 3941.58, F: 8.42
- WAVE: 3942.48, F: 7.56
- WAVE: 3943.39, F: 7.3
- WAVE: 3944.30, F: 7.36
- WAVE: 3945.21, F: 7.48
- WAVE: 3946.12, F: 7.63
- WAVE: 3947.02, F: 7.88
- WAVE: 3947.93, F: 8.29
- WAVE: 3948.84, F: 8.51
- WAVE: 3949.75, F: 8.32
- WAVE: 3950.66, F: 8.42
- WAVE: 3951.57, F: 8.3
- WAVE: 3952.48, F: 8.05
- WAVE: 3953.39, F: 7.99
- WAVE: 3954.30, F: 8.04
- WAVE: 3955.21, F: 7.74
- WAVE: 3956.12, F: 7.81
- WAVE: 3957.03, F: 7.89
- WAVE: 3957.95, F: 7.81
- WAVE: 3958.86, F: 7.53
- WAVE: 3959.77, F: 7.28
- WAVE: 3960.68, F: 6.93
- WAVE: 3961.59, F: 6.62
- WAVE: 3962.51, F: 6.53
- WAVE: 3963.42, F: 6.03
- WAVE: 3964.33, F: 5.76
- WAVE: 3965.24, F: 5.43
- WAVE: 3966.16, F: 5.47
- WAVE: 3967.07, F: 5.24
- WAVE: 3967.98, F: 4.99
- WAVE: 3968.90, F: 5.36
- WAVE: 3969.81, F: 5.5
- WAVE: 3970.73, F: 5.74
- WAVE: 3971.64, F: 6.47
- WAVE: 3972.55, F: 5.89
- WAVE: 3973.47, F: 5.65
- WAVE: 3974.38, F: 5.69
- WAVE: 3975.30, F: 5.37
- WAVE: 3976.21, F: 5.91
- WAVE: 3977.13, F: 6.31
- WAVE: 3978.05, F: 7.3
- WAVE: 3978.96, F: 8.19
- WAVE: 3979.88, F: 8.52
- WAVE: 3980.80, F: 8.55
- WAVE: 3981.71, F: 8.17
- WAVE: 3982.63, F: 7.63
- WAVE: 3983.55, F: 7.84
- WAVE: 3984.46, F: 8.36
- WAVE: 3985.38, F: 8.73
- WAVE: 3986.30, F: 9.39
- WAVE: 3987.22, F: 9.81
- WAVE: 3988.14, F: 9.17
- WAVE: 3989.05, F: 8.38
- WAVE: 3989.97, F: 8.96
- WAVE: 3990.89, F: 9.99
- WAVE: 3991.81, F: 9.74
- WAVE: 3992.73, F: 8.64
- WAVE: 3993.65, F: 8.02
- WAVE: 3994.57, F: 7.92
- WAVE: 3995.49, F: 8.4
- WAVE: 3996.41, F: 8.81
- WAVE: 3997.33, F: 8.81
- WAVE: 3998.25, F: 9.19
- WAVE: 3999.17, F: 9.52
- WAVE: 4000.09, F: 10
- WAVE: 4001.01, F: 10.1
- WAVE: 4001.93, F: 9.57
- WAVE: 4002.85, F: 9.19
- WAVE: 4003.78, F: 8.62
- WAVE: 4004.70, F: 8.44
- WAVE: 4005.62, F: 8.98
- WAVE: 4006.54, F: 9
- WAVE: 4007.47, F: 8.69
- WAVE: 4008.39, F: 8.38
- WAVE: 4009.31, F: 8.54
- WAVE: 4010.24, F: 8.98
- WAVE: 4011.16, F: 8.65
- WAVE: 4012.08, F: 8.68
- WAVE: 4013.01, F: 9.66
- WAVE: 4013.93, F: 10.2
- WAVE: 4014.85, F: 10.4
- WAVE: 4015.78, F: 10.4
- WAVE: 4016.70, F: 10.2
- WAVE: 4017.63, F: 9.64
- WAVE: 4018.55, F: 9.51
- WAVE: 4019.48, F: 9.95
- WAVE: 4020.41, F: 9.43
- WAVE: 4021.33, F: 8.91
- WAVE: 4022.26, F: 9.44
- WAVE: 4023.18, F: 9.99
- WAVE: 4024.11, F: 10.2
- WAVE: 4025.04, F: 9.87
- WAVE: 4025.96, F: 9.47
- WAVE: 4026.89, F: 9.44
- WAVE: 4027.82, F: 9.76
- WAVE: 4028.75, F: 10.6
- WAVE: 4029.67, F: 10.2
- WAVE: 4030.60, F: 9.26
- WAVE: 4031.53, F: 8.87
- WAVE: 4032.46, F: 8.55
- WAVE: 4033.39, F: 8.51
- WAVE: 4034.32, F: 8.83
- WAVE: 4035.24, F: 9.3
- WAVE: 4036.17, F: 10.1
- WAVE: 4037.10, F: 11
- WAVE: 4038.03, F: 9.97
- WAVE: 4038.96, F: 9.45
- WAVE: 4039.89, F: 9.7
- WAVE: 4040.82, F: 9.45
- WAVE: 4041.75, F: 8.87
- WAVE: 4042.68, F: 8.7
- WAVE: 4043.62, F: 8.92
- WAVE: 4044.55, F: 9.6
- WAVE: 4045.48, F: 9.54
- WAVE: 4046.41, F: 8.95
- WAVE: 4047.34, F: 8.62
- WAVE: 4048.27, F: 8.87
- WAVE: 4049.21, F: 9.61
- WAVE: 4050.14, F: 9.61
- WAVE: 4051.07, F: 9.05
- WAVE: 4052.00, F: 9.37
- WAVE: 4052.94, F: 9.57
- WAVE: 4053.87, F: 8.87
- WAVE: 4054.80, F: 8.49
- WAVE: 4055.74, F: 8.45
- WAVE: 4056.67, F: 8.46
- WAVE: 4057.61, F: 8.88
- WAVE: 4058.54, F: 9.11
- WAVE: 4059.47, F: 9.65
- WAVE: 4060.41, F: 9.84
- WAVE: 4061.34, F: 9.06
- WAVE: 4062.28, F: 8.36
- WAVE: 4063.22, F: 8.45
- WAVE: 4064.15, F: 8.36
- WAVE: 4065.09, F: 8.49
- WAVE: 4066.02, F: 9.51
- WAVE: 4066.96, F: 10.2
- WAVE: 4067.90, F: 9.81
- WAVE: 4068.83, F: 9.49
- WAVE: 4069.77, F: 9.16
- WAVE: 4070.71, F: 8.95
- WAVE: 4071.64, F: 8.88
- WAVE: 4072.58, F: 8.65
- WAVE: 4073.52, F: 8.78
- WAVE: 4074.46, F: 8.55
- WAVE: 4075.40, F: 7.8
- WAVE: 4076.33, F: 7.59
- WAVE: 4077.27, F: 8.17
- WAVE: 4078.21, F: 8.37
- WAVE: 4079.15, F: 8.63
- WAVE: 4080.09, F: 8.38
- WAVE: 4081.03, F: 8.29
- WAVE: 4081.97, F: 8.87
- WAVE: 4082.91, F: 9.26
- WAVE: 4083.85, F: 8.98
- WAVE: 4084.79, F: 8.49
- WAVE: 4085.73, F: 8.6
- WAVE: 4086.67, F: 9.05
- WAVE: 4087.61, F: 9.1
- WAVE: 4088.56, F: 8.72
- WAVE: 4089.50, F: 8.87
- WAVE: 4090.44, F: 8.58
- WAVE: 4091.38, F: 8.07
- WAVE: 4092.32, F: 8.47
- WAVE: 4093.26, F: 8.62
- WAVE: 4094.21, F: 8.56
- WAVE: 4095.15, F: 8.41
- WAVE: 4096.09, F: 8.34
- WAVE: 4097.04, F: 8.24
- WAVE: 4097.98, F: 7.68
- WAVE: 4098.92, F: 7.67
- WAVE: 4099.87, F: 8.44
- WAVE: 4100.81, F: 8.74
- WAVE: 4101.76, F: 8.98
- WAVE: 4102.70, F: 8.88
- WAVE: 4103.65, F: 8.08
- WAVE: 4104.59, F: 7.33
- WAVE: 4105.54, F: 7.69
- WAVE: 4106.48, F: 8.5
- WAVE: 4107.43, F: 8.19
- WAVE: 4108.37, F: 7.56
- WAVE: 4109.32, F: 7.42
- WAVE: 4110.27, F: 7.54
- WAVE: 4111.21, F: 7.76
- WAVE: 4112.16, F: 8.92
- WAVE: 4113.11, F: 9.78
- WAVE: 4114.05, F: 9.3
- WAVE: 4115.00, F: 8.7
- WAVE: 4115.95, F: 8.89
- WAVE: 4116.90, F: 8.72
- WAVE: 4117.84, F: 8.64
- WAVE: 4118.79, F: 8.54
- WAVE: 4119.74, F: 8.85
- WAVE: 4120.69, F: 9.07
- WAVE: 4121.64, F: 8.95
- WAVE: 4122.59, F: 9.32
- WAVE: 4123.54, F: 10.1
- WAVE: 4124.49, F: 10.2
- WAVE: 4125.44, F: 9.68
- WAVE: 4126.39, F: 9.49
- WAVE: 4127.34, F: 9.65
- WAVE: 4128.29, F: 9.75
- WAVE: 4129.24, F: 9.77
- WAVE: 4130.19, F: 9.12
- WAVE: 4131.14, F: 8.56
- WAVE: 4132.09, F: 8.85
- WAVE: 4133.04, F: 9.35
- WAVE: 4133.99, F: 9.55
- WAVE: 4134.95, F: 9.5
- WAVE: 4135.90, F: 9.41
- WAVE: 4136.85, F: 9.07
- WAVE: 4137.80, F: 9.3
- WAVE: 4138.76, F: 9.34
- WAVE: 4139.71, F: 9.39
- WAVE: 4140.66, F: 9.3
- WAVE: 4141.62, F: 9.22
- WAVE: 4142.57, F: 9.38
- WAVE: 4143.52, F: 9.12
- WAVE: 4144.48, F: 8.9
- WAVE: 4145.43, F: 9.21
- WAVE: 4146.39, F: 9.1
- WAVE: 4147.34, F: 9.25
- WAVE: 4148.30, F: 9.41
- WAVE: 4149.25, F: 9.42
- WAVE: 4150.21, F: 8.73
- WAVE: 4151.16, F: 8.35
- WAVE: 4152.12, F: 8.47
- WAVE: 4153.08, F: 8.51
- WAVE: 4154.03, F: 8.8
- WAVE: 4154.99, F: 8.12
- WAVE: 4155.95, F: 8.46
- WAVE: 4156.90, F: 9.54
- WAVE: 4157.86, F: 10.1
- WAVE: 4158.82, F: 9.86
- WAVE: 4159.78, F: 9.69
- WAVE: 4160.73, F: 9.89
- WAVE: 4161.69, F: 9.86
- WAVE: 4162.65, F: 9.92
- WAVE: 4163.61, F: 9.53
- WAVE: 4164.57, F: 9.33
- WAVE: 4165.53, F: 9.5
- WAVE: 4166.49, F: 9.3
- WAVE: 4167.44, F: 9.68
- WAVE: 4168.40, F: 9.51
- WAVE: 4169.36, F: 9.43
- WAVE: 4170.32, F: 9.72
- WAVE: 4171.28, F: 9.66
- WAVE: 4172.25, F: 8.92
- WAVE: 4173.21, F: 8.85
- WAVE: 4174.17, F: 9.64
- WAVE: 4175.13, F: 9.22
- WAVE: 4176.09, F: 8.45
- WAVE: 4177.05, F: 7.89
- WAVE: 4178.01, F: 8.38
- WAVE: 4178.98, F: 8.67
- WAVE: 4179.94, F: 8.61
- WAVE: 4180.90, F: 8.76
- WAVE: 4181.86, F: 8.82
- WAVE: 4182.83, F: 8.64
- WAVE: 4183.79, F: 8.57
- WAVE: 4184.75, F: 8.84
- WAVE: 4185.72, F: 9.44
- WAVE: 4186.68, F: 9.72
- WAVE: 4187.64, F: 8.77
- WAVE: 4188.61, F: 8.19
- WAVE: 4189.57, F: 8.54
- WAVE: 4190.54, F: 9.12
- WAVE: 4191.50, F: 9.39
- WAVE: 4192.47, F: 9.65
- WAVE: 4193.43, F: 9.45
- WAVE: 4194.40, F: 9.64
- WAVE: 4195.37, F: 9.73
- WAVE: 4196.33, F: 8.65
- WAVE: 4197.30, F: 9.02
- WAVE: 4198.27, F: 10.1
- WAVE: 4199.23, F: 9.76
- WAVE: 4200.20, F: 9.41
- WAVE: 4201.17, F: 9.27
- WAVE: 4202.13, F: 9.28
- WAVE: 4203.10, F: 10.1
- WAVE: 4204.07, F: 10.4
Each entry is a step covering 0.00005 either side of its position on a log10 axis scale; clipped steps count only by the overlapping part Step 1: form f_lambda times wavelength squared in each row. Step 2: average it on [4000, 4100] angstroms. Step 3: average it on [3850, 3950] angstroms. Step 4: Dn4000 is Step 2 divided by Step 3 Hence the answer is 1.29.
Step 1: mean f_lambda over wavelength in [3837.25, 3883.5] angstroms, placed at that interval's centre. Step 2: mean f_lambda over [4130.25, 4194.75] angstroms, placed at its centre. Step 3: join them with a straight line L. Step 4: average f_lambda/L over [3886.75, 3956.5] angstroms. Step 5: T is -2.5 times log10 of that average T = 0.05 mag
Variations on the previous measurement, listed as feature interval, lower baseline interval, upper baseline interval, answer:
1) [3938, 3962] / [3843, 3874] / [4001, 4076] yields 0.125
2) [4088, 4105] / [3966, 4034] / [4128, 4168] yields 0.079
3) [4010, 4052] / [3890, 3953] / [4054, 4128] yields -0.146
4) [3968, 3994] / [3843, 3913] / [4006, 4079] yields 0.144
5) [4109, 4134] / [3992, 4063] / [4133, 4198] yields 0.016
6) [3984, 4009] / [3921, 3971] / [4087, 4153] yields -0.195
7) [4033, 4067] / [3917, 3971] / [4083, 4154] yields -0.128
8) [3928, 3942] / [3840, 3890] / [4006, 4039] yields 0.318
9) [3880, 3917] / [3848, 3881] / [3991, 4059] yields 0.127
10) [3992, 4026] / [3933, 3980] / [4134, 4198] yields -0.238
